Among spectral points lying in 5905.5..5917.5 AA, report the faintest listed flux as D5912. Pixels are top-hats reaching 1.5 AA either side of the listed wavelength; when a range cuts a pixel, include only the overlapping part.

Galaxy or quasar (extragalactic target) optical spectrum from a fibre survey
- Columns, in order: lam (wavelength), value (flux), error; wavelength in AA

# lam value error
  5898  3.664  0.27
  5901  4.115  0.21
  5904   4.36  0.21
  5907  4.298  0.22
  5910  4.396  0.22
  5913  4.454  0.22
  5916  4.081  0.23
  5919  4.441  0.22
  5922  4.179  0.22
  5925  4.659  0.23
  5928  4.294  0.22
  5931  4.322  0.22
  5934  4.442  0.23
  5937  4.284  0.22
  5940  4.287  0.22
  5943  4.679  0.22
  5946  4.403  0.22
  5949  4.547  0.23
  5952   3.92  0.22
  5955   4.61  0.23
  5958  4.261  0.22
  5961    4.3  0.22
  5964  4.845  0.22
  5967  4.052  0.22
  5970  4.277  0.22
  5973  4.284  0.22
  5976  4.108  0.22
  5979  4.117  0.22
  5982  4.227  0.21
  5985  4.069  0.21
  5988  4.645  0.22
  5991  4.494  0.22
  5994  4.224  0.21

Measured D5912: 4.081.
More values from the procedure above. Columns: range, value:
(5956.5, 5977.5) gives 4.052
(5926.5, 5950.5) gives 4.284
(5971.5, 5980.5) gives 4.108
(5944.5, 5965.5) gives 3.92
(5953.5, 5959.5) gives 4.261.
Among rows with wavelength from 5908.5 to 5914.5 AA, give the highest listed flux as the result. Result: 4.454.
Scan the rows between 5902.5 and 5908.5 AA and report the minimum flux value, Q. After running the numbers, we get 4.298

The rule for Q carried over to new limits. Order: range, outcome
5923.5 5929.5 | 4.294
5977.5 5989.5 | 4.069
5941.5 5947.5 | 4.403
